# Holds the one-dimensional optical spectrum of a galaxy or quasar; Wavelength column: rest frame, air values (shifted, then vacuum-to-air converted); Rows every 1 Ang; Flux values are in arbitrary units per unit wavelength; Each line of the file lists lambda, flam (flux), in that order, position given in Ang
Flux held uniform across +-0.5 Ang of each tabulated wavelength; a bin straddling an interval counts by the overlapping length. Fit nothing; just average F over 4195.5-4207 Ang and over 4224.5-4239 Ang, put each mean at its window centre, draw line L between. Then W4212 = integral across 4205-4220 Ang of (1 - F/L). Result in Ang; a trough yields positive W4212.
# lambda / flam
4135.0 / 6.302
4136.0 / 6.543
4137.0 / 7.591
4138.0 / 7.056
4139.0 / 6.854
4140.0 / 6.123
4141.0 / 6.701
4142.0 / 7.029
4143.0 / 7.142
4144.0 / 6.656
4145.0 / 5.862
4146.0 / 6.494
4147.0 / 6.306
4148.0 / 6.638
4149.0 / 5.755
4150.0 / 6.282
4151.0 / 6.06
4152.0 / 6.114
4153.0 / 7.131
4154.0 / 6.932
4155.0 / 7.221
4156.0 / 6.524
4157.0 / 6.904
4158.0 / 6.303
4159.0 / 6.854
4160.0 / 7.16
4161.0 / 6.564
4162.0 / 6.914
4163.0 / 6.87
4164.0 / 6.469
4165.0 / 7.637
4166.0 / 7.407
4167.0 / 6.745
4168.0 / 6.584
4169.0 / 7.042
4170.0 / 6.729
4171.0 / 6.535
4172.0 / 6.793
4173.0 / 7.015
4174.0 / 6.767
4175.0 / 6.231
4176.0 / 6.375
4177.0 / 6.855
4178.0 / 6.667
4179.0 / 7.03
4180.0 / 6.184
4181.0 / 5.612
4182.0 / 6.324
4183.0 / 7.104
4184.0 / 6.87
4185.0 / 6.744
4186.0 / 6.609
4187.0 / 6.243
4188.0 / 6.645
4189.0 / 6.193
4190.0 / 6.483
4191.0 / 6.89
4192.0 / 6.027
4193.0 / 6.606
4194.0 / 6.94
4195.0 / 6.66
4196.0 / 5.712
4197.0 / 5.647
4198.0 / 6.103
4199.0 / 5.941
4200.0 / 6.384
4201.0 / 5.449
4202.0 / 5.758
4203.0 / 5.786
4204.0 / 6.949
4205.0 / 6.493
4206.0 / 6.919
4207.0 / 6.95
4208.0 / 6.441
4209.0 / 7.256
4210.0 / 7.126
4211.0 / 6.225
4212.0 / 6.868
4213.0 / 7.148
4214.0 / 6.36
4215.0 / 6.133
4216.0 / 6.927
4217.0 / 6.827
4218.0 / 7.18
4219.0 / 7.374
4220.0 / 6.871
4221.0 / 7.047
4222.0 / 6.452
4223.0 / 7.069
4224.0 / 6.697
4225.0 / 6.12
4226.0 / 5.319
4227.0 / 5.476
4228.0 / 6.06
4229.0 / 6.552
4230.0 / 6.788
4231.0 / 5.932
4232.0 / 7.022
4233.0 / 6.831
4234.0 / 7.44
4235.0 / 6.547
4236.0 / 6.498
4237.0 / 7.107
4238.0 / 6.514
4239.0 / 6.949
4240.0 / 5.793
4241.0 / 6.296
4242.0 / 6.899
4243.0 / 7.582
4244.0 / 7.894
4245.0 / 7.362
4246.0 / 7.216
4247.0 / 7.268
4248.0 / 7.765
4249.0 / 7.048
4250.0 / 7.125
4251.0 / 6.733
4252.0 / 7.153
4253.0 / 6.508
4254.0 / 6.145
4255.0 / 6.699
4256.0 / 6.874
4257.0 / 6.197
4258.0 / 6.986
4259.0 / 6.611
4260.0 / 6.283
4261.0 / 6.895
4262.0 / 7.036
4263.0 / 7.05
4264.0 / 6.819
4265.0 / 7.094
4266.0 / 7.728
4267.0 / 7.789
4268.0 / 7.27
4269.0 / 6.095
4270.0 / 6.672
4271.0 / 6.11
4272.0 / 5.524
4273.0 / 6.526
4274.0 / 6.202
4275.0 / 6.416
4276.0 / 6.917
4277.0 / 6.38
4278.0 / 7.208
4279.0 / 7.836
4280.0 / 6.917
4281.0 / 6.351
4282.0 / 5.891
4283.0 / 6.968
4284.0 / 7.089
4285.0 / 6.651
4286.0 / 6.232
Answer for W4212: -1.36 Ang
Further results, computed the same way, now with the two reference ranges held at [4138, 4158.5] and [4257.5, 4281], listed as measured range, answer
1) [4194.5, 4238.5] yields 1.11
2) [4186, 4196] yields 0.24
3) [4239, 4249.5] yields -0.56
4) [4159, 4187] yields -0.50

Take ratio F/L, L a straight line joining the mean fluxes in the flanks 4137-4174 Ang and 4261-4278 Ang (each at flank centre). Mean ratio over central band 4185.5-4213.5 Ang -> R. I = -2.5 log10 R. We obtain 0.05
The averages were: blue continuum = 6.72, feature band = 6.44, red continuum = 6.75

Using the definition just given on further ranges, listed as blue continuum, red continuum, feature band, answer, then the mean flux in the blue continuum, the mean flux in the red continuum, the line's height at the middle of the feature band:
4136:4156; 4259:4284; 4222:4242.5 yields 0.04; 6.62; 6.75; 6.71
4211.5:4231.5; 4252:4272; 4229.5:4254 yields -0.04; 6.56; 6.76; 6.66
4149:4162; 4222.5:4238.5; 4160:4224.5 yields -0.01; 6.64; 6.5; 6.57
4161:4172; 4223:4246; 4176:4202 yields 0.07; 6.87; 6.64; 6.8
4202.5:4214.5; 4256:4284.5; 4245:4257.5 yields -0.03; 6.71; 6.75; 6.74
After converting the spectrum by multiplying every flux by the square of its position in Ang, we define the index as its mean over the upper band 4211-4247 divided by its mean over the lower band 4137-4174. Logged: 1.04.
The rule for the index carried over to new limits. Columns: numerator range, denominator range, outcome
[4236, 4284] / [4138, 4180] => 1.07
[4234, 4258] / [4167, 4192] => 1.08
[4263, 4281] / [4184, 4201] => 1.11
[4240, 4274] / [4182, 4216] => 1.09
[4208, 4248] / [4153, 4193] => 1.04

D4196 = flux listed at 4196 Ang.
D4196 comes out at 5.712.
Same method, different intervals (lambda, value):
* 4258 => 6.986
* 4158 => 6.303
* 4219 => 7.374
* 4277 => 6.38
